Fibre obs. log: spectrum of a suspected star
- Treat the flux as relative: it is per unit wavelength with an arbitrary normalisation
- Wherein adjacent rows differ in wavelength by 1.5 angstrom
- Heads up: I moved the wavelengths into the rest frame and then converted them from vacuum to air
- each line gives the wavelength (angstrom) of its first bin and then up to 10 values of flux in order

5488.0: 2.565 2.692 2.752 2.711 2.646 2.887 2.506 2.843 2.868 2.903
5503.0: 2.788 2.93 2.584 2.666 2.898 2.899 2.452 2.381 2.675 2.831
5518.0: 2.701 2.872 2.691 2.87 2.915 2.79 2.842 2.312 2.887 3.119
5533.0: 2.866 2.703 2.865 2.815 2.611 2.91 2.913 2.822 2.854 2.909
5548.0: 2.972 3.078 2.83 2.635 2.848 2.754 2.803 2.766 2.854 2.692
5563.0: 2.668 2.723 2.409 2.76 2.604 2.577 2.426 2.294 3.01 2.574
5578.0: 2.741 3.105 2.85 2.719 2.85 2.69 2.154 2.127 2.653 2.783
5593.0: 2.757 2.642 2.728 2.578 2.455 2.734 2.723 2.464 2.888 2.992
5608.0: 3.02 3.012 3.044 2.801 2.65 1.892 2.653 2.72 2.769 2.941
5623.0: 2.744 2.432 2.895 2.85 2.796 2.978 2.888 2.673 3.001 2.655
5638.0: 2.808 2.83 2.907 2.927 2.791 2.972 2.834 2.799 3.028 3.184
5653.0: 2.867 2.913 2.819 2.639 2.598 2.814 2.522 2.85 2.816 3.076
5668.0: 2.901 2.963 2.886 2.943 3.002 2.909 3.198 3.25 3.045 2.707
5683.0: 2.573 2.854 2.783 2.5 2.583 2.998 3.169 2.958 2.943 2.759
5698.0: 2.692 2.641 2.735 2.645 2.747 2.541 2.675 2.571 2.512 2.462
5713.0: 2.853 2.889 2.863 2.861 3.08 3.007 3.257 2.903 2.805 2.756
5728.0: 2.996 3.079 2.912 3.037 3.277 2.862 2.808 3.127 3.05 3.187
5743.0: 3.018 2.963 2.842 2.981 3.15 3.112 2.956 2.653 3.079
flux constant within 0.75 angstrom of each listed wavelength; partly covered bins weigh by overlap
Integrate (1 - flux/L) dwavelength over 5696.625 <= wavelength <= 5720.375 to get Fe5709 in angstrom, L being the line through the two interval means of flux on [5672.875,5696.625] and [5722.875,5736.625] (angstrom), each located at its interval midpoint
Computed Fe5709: 1.6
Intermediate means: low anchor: 2.89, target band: 2.73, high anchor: 2.95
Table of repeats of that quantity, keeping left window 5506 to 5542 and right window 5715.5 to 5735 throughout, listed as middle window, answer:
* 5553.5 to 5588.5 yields 1.72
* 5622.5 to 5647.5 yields 0.55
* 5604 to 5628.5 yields 0.85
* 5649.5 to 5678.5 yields 0.20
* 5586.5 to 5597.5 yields 1.08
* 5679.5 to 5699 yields 0.92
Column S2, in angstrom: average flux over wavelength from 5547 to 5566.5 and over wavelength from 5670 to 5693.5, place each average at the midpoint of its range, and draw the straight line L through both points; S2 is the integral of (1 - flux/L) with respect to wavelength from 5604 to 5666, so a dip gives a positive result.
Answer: 0.9 angstrom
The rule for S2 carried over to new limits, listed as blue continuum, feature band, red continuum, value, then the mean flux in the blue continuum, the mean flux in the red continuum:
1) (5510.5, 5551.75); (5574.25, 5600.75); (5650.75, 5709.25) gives 1.3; 2.8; 2.83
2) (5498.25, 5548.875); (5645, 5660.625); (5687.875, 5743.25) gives -0.1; 2.79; 2.87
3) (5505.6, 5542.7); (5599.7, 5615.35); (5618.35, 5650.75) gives 0.1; 2.76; 2.83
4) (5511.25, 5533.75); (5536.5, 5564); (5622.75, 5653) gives -0.5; 2.75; 2.85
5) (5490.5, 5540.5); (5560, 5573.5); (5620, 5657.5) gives 0.9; 2.76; 2.85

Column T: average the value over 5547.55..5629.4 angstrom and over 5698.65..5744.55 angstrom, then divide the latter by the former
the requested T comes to 1.06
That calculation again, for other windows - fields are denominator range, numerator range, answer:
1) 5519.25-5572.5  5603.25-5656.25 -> 1.02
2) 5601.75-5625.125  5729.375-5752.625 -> 1.10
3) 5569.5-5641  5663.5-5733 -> 1.05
